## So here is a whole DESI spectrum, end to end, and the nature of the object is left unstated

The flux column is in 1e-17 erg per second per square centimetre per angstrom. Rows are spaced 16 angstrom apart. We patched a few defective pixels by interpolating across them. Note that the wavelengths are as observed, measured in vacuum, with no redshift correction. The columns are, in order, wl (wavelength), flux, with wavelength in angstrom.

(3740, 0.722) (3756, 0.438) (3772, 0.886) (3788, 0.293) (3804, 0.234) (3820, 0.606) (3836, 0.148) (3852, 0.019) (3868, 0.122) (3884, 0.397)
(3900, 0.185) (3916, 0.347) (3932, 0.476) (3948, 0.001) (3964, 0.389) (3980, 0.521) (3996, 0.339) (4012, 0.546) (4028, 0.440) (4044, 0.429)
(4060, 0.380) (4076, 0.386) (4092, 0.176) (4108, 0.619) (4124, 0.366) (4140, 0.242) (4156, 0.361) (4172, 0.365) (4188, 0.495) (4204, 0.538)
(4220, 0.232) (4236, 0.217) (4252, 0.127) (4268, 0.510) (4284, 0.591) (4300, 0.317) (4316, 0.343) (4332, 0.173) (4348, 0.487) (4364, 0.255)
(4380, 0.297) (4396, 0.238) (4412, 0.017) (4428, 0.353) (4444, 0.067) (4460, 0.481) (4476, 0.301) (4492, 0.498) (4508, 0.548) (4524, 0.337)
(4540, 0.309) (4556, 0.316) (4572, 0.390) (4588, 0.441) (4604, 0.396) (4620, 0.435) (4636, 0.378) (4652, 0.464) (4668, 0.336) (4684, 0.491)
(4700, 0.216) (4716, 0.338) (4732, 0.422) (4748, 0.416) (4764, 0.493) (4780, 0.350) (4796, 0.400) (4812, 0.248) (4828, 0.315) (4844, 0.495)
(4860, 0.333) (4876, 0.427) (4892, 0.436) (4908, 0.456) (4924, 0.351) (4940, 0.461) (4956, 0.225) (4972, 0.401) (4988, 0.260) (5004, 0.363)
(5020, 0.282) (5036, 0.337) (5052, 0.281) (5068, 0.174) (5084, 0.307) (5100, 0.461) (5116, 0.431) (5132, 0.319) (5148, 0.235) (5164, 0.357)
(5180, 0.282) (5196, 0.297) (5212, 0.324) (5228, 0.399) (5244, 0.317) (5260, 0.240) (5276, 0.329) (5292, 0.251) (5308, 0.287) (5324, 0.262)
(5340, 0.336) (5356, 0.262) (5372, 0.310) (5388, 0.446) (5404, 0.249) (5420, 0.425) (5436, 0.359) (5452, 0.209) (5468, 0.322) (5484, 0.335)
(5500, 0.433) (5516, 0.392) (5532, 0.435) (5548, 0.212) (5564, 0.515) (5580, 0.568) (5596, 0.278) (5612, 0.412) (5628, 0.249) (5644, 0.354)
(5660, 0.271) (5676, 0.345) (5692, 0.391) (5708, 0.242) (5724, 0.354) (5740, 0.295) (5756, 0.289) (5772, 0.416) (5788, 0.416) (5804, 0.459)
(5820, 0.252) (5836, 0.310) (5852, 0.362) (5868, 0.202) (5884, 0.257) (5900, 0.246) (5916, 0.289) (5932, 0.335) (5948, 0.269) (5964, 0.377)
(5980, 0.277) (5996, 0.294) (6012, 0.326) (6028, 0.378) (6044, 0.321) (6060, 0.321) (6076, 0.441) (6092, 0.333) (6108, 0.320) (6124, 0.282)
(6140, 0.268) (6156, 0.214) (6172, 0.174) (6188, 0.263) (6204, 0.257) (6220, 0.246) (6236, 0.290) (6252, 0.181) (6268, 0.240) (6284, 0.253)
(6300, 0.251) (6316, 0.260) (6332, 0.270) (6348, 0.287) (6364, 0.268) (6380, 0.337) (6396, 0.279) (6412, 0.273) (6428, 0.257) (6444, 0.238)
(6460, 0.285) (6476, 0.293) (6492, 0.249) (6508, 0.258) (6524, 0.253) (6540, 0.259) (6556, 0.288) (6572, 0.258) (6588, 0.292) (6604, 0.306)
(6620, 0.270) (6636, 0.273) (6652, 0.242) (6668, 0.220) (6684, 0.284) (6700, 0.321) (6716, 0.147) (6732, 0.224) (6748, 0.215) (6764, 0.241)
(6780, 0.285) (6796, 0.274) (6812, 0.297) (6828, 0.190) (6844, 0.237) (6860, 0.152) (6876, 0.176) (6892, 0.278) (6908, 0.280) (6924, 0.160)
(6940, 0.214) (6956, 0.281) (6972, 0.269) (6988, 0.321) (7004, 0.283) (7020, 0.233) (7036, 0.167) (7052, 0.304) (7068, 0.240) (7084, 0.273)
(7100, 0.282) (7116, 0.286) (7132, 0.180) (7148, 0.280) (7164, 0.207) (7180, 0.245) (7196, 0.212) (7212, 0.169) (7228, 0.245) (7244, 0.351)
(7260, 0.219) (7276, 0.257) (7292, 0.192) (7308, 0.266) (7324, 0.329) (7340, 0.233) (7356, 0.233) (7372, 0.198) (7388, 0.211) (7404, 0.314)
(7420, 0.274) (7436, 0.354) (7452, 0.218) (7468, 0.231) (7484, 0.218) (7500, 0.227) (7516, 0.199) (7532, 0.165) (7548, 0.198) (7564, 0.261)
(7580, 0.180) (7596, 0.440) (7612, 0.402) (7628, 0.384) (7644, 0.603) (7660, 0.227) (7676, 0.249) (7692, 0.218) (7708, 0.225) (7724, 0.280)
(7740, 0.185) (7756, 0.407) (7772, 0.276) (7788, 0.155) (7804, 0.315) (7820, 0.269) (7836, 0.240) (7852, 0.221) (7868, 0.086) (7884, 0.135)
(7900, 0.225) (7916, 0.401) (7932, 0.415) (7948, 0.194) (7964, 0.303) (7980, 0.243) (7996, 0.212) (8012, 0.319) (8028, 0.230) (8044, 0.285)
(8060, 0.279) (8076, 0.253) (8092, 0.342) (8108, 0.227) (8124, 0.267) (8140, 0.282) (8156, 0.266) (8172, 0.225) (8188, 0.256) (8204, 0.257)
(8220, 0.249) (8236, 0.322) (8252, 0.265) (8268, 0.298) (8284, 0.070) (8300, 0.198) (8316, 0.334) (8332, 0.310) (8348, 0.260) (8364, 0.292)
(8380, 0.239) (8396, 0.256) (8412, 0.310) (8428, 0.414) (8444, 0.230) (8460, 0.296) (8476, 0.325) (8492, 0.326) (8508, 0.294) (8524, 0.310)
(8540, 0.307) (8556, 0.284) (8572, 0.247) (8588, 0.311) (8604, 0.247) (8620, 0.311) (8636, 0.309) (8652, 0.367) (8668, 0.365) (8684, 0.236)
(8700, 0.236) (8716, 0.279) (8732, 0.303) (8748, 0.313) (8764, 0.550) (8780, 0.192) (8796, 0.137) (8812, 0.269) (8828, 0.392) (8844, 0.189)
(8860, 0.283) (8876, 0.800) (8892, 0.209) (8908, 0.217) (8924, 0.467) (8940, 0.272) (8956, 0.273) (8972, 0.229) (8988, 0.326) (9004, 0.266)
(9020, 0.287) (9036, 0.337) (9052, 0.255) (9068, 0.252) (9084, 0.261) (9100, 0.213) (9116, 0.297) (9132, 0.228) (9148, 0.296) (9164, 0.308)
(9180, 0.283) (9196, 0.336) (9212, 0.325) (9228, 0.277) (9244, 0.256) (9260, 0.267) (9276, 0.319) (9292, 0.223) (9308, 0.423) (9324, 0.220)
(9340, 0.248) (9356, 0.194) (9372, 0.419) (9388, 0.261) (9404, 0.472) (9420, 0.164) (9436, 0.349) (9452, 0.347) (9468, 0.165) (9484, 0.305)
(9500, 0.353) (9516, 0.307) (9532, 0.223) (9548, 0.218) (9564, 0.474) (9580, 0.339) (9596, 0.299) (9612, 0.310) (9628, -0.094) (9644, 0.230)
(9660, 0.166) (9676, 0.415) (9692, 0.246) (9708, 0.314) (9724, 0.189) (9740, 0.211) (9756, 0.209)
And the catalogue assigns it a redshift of 1.05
